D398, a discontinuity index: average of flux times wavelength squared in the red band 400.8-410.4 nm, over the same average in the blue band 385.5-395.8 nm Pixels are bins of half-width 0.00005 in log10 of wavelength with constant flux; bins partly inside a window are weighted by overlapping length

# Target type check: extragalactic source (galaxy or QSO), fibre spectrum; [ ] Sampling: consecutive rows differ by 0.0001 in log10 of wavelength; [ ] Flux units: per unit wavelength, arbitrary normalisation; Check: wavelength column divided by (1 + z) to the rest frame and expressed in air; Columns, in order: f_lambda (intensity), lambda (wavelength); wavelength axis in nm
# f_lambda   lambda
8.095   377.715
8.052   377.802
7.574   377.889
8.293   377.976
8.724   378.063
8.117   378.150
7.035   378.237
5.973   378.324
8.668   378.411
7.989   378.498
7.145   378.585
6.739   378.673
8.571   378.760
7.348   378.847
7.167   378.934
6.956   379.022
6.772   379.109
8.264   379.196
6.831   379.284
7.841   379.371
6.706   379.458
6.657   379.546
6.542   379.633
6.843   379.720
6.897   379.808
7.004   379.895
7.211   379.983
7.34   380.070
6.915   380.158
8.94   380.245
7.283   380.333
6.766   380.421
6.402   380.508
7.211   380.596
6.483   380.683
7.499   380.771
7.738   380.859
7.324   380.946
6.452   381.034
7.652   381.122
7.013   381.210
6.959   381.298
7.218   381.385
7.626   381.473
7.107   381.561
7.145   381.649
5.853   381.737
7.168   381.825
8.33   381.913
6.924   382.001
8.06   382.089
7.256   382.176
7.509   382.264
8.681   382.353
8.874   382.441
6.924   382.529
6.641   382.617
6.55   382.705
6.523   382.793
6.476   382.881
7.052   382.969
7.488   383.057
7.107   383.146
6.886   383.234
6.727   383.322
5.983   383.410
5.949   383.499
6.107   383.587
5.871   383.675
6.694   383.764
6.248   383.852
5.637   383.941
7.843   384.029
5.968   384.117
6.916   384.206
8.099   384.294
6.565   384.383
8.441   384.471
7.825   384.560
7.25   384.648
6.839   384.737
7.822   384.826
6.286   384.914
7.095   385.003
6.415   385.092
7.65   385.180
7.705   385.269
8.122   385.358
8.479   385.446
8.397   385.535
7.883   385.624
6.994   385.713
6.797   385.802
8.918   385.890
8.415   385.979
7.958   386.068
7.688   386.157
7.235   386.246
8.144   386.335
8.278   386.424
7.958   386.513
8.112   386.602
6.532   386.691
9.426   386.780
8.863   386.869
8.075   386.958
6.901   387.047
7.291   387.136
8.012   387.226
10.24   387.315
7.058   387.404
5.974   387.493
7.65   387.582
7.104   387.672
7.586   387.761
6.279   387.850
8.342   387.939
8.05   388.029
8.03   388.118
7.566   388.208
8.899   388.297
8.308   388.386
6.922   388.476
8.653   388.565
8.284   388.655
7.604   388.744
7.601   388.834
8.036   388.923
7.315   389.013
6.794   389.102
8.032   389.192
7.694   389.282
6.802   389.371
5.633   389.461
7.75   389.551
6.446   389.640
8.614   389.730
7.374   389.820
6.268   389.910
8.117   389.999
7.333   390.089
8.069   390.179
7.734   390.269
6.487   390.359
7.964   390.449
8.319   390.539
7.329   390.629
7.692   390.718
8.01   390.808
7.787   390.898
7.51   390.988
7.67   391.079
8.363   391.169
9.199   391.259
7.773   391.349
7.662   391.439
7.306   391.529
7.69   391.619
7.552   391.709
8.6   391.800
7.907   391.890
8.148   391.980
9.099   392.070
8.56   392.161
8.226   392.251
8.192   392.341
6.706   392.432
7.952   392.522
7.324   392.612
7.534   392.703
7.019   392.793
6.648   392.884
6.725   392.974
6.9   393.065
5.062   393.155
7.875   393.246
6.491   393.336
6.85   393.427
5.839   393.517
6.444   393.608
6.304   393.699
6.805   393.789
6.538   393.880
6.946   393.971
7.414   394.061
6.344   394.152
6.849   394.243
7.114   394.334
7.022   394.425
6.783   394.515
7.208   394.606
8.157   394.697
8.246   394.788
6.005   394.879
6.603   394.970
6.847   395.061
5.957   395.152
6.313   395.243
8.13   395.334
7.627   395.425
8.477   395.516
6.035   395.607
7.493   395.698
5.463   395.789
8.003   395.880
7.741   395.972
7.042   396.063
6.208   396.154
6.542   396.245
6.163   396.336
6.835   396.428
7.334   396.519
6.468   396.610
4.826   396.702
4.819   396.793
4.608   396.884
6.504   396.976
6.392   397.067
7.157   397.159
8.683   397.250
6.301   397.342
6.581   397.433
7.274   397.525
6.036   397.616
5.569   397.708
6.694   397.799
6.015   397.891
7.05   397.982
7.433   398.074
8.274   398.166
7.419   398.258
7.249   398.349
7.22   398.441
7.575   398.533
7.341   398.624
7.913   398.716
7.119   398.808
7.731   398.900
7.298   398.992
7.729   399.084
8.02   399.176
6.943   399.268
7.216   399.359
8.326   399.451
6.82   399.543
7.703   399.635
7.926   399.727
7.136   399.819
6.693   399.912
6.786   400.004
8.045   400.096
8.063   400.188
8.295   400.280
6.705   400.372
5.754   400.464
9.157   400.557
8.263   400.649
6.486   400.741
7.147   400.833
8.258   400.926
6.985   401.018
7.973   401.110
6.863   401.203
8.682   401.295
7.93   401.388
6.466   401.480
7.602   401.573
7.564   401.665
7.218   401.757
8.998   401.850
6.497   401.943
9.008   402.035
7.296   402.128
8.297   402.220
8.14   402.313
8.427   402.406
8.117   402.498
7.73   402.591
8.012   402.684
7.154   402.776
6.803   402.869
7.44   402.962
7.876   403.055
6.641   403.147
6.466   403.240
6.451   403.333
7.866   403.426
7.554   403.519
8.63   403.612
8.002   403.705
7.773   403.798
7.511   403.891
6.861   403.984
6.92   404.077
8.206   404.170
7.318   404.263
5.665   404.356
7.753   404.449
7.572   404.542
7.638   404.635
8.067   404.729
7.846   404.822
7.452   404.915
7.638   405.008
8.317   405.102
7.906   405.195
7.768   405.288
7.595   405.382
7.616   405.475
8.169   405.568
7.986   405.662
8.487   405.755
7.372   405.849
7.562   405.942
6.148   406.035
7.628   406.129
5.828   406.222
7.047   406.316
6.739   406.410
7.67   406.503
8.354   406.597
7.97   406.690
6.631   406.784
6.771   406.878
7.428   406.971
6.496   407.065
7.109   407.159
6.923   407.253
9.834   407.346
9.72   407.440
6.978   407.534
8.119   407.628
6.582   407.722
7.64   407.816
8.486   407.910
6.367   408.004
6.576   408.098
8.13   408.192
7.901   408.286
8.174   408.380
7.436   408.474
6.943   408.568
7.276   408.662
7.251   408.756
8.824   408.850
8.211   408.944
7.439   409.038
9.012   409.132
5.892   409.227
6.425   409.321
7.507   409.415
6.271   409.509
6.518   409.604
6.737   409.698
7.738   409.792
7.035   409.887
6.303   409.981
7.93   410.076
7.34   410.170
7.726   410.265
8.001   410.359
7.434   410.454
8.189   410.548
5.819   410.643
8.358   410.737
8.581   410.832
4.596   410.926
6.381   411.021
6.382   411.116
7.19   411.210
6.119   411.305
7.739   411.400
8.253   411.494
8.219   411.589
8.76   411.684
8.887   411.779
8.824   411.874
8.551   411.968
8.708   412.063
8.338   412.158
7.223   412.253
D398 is 1.1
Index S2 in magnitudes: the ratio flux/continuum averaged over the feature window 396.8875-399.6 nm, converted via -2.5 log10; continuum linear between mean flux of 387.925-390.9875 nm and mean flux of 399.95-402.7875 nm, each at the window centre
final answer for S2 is 0.08 mag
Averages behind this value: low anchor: 7.63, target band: 7.13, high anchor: 7.68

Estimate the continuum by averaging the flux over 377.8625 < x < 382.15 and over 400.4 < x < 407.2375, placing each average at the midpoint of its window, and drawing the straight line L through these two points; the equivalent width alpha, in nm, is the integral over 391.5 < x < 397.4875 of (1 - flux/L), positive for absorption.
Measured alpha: 0.35 nm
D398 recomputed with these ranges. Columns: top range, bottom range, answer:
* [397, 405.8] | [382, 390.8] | 1.08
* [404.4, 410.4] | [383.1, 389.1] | 1.11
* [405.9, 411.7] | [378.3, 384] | 1.19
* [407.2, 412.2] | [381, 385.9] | 1.21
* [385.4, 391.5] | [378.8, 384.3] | 1.14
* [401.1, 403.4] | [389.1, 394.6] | 1.08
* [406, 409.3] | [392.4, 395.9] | 1.15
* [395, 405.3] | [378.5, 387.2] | 1.09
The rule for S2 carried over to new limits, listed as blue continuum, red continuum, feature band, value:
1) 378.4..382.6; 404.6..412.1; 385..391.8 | -0.05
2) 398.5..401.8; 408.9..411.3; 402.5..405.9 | -0.03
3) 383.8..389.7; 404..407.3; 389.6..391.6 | -0.02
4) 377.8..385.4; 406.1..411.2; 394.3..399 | 0.06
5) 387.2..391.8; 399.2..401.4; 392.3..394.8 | 0.10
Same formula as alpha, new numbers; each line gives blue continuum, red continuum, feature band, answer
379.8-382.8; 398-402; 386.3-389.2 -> -0.19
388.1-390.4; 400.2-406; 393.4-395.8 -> 0.21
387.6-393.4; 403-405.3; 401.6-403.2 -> -0.04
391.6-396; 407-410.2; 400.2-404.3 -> -0.14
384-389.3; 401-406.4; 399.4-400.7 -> 0.01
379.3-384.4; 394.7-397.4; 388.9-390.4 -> -0.10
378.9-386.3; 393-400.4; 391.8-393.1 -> -0.12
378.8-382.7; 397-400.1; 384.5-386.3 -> -0.09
